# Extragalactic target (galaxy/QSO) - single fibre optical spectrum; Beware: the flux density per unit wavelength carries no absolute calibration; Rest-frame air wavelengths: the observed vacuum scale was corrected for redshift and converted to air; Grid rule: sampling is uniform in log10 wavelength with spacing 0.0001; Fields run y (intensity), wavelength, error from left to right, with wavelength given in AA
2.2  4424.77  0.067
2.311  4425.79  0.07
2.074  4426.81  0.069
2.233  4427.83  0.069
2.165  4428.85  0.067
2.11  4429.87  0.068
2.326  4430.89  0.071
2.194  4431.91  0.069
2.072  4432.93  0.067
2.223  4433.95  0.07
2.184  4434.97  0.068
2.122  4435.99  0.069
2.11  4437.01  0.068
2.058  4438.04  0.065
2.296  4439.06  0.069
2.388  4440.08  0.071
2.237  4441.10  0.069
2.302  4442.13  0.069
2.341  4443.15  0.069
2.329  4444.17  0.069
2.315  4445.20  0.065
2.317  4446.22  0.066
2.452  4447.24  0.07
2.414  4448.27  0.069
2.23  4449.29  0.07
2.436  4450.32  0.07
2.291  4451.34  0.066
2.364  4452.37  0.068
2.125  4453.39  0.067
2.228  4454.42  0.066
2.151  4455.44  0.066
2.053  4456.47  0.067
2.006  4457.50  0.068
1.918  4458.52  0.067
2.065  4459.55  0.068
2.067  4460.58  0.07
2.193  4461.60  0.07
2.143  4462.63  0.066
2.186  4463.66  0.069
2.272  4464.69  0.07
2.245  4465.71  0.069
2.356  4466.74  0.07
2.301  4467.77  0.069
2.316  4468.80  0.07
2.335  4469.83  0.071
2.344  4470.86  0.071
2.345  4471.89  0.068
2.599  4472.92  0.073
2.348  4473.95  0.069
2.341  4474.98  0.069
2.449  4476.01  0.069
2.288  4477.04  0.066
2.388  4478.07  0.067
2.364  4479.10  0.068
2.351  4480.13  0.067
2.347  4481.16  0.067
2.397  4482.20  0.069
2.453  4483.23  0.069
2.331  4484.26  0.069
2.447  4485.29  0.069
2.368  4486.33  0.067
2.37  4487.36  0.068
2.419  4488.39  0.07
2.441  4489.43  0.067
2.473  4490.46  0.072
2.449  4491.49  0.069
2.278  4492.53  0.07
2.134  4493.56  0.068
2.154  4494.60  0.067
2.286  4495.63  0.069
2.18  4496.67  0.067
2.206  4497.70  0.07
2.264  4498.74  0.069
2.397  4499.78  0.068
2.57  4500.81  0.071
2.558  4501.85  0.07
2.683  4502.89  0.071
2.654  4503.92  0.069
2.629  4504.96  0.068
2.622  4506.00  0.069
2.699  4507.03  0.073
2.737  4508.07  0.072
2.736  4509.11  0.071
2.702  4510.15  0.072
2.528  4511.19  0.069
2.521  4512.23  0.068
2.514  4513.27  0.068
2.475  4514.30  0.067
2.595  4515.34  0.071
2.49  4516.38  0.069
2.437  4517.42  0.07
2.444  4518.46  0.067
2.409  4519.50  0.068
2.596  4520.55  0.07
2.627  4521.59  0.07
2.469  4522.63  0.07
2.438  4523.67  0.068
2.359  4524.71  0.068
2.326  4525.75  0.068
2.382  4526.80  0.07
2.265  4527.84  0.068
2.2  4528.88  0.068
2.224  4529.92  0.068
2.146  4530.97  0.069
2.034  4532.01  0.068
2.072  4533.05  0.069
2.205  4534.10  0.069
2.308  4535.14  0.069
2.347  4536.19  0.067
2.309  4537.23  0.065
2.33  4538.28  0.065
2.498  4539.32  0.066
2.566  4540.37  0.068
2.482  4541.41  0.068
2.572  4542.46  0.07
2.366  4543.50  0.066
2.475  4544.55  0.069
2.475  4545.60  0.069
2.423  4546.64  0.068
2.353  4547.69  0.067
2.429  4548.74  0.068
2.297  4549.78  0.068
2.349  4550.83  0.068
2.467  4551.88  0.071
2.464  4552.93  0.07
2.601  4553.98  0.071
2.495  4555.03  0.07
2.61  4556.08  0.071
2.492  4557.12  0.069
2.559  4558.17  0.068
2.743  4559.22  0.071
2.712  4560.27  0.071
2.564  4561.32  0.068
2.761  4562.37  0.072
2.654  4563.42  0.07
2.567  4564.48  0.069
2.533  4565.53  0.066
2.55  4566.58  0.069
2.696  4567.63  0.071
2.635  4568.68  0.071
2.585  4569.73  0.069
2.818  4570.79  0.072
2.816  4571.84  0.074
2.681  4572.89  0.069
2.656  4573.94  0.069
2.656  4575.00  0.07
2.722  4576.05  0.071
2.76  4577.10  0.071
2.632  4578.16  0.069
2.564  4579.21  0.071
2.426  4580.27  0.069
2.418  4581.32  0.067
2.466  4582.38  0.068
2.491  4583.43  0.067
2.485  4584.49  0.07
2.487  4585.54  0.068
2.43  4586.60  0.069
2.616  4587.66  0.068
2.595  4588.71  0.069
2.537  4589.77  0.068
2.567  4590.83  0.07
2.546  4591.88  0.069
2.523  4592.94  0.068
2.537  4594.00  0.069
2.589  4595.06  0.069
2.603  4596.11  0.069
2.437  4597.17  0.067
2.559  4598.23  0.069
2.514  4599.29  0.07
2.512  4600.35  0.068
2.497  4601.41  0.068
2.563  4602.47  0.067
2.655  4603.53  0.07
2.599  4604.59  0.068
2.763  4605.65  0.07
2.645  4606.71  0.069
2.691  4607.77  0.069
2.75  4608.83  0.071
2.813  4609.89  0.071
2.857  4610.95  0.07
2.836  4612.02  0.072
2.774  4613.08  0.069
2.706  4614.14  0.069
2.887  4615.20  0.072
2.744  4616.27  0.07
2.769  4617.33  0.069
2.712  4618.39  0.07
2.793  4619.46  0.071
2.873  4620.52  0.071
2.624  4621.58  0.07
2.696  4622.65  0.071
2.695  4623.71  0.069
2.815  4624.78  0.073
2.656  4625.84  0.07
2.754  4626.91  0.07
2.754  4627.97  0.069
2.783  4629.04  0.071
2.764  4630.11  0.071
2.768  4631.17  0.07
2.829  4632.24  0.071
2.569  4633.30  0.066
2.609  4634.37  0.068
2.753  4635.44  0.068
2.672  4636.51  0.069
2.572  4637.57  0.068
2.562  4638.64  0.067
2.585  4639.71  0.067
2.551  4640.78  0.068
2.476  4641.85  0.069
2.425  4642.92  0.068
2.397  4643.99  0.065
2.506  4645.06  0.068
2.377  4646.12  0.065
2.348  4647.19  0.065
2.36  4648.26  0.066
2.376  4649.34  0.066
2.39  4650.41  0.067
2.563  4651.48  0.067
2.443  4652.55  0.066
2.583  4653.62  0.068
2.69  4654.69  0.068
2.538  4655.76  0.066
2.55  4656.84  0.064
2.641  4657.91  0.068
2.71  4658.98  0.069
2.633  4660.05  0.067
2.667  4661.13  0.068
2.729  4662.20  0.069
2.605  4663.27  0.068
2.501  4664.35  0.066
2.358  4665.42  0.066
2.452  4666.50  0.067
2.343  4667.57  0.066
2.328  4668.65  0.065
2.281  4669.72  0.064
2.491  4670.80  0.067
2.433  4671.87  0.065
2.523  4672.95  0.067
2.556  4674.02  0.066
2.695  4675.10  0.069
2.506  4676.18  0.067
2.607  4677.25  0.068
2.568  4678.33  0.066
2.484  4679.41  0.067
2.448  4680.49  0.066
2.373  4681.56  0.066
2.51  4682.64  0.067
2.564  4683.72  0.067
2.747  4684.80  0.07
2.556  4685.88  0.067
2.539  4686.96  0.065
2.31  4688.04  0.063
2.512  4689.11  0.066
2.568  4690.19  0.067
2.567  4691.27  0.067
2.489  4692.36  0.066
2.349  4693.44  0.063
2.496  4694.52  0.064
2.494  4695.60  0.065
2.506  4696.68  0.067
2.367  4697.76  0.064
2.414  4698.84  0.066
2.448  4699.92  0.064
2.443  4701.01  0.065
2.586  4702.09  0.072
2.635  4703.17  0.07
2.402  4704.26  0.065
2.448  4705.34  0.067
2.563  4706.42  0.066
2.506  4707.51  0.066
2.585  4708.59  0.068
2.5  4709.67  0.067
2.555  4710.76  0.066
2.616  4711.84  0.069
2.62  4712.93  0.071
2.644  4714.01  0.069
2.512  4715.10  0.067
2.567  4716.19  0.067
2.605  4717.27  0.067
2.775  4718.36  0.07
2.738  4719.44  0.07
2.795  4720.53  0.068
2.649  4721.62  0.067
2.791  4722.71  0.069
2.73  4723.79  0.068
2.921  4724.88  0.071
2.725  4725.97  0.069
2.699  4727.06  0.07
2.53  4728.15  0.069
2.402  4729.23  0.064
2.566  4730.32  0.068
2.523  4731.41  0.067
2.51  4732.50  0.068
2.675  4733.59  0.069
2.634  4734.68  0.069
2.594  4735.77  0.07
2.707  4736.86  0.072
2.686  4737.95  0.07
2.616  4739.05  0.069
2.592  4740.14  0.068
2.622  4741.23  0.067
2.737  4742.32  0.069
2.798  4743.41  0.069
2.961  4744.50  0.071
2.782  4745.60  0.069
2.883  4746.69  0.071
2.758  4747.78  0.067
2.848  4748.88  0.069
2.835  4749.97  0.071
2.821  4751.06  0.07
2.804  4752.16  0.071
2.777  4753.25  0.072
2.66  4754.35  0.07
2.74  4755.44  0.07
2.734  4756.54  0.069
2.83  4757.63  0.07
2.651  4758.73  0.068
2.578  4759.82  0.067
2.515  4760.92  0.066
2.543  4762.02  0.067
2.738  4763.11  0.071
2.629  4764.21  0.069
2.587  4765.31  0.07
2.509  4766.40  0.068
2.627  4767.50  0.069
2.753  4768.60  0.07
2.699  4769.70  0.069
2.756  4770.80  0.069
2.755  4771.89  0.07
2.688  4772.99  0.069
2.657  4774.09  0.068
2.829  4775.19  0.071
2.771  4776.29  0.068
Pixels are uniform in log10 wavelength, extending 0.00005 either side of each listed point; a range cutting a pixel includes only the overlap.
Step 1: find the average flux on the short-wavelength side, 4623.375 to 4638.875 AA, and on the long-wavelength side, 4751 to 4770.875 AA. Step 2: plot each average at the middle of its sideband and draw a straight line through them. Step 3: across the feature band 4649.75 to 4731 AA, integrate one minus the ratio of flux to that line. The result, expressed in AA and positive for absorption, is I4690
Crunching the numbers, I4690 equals 4.3 AA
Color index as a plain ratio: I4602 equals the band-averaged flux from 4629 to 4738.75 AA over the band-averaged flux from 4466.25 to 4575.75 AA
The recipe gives 1.0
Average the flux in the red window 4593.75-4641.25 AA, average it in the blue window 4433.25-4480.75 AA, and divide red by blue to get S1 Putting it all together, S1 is 1.18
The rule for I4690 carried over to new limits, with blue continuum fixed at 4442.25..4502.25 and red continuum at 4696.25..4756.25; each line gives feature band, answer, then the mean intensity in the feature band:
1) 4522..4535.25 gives 0.6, 2.27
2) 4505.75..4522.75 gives -1.5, 2.57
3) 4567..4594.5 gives -1.6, 2.59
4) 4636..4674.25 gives 0.7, 2.51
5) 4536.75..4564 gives -1.0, 2.5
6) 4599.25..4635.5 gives -3.2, 2.72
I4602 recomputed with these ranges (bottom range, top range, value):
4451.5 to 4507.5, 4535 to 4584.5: 1.09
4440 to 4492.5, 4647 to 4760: 1.12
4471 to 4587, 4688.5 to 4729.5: 1.04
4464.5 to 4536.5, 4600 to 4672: 1.09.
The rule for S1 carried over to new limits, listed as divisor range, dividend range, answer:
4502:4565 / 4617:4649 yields 1.06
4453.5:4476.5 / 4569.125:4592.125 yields 1.16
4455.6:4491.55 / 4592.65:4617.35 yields 1.15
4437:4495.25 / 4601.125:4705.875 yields 1.12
